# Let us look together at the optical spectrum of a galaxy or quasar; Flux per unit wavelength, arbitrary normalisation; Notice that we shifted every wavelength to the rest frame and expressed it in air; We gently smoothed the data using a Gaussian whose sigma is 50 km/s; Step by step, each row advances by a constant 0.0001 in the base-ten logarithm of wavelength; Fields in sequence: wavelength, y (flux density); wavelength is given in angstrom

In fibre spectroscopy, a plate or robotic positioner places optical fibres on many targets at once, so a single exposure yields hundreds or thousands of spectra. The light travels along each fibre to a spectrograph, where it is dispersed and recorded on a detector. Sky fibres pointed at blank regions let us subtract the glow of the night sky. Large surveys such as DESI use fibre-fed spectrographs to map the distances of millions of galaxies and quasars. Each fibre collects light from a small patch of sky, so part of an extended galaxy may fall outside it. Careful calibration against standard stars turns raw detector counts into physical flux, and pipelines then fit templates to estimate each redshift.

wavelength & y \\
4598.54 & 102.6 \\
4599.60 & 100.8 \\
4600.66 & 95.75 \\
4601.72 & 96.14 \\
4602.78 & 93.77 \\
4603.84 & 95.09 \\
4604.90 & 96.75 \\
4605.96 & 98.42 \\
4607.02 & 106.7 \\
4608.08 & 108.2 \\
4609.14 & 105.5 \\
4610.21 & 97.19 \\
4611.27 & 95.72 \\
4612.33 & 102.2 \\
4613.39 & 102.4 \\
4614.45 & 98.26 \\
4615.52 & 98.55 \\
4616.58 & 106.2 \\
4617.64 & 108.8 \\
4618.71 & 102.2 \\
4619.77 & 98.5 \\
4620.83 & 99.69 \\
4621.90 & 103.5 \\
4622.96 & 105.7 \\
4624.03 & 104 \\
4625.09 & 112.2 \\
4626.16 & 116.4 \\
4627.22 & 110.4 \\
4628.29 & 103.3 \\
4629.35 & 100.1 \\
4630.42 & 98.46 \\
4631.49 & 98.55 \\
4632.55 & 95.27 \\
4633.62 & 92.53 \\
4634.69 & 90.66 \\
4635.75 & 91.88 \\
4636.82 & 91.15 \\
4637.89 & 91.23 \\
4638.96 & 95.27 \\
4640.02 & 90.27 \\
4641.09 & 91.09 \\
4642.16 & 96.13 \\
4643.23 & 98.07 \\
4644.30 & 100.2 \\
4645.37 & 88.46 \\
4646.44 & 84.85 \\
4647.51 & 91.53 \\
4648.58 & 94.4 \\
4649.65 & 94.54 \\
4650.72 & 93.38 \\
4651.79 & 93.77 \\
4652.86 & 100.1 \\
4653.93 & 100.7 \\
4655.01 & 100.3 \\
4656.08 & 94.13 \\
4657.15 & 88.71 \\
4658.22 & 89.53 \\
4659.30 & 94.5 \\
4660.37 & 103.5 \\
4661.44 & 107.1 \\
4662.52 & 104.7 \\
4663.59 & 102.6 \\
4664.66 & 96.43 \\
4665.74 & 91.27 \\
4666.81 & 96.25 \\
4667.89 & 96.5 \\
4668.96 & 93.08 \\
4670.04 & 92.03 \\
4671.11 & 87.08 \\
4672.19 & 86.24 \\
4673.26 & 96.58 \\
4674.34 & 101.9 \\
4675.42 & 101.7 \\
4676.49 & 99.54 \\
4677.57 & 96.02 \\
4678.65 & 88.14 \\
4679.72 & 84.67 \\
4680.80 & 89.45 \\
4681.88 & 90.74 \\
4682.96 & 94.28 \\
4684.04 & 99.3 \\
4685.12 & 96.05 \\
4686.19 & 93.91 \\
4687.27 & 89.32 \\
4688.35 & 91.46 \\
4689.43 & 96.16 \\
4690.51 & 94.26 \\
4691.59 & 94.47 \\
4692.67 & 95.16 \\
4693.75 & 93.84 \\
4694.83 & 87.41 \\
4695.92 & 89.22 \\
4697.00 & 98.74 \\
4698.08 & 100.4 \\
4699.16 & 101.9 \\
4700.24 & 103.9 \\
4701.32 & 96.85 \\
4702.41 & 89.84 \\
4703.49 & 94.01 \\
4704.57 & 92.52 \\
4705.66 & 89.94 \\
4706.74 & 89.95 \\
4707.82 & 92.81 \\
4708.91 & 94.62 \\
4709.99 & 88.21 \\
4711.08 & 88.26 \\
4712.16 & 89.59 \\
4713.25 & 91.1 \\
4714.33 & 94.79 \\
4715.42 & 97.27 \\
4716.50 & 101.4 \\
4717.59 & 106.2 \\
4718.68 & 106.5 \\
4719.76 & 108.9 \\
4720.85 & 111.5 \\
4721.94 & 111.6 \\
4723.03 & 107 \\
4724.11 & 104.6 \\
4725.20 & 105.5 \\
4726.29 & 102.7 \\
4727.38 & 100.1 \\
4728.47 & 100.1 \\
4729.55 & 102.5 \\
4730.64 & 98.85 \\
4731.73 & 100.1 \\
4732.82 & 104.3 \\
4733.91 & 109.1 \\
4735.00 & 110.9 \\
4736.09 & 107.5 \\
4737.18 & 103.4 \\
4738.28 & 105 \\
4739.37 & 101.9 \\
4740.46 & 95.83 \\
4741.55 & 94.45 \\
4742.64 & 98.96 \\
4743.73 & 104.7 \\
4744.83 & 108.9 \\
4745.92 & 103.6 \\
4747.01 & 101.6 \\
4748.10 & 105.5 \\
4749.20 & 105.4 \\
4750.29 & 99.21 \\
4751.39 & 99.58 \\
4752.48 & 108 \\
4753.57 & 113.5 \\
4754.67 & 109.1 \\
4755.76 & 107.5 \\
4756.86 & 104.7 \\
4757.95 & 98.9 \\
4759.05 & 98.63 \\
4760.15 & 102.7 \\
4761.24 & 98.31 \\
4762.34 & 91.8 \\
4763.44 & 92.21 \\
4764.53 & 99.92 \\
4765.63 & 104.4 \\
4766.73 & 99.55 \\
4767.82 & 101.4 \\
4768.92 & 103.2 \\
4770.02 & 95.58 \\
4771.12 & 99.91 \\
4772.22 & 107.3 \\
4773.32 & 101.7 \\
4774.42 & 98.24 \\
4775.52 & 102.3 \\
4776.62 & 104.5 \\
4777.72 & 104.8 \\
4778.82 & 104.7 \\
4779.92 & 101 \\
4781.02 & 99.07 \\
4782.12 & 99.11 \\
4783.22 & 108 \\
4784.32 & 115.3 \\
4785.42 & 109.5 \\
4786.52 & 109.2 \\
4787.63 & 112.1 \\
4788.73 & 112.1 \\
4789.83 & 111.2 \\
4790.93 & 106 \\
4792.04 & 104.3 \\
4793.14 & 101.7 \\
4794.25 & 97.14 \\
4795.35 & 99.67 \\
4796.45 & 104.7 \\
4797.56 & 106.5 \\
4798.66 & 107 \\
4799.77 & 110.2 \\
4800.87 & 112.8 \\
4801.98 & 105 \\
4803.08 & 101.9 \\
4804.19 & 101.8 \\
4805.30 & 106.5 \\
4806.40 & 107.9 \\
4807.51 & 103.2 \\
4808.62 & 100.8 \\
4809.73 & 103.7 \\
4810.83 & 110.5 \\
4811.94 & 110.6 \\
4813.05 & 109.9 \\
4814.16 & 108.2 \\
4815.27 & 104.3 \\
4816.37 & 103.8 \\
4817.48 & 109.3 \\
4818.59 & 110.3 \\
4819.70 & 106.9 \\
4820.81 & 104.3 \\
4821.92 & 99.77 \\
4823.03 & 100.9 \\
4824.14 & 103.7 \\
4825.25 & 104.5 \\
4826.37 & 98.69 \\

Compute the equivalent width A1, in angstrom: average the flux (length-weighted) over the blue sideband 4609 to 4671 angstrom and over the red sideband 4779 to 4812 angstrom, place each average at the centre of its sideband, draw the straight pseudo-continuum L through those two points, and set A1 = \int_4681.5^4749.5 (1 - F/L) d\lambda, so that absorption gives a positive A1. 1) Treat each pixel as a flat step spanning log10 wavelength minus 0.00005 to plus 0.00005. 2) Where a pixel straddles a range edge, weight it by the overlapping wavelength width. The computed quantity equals 1.9 angstrom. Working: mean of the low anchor 97.9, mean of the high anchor 106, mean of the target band 98.9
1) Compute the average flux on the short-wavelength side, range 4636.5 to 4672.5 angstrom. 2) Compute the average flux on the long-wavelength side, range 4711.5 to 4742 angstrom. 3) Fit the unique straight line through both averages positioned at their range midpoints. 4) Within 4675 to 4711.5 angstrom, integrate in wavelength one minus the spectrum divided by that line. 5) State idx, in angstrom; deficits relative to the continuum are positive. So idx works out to 1.9 angstrom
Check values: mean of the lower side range 94.7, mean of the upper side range 103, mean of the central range 93.7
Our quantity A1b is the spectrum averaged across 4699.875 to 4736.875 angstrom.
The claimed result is 99.8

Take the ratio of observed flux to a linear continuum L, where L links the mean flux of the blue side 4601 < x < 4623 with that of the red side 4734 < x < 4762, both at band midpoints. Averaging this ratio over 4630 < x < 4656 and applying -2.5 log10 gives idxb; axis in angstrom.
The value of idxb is 0.08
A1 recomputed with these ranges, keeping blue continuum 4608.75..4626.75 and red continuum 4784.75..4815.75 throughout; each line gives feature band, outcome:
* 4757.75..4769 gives 0.7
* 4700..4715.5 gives 1.8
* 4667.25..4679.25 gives 1.1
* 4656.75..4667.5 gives 0.7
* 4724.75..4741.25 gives 0.3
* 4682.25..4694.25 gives 1.2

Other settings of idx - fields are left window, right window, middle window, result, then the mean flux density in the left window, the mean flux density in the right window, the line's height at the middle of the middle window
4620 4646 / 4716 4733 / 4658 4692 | 2.1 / 98.5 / 104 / 101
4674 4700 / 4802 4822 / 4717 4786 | -2.0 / 94.6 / 106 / 100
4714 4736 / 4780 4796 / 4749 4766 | 0.5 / 104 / 106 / 105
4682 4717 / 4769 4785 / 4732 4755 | -1.2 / 94.1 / 103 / 99.1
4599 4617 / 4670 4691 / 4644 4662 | 0.1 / 99.8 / 93.5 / 95.9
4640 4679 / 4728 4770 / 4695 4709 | 0.6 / 95.4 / 102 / 98.7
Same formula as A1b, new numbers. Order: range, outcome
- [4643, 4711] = 94.6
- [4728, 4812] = 104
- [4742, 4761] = 104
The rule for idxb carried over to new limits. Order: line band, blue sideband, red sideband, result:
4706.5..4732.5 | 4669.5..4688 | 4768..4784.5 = -0.029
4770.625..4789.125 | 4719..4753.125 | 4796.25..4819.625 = 0.004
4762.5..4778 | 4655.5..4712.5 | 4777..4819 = 0.027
